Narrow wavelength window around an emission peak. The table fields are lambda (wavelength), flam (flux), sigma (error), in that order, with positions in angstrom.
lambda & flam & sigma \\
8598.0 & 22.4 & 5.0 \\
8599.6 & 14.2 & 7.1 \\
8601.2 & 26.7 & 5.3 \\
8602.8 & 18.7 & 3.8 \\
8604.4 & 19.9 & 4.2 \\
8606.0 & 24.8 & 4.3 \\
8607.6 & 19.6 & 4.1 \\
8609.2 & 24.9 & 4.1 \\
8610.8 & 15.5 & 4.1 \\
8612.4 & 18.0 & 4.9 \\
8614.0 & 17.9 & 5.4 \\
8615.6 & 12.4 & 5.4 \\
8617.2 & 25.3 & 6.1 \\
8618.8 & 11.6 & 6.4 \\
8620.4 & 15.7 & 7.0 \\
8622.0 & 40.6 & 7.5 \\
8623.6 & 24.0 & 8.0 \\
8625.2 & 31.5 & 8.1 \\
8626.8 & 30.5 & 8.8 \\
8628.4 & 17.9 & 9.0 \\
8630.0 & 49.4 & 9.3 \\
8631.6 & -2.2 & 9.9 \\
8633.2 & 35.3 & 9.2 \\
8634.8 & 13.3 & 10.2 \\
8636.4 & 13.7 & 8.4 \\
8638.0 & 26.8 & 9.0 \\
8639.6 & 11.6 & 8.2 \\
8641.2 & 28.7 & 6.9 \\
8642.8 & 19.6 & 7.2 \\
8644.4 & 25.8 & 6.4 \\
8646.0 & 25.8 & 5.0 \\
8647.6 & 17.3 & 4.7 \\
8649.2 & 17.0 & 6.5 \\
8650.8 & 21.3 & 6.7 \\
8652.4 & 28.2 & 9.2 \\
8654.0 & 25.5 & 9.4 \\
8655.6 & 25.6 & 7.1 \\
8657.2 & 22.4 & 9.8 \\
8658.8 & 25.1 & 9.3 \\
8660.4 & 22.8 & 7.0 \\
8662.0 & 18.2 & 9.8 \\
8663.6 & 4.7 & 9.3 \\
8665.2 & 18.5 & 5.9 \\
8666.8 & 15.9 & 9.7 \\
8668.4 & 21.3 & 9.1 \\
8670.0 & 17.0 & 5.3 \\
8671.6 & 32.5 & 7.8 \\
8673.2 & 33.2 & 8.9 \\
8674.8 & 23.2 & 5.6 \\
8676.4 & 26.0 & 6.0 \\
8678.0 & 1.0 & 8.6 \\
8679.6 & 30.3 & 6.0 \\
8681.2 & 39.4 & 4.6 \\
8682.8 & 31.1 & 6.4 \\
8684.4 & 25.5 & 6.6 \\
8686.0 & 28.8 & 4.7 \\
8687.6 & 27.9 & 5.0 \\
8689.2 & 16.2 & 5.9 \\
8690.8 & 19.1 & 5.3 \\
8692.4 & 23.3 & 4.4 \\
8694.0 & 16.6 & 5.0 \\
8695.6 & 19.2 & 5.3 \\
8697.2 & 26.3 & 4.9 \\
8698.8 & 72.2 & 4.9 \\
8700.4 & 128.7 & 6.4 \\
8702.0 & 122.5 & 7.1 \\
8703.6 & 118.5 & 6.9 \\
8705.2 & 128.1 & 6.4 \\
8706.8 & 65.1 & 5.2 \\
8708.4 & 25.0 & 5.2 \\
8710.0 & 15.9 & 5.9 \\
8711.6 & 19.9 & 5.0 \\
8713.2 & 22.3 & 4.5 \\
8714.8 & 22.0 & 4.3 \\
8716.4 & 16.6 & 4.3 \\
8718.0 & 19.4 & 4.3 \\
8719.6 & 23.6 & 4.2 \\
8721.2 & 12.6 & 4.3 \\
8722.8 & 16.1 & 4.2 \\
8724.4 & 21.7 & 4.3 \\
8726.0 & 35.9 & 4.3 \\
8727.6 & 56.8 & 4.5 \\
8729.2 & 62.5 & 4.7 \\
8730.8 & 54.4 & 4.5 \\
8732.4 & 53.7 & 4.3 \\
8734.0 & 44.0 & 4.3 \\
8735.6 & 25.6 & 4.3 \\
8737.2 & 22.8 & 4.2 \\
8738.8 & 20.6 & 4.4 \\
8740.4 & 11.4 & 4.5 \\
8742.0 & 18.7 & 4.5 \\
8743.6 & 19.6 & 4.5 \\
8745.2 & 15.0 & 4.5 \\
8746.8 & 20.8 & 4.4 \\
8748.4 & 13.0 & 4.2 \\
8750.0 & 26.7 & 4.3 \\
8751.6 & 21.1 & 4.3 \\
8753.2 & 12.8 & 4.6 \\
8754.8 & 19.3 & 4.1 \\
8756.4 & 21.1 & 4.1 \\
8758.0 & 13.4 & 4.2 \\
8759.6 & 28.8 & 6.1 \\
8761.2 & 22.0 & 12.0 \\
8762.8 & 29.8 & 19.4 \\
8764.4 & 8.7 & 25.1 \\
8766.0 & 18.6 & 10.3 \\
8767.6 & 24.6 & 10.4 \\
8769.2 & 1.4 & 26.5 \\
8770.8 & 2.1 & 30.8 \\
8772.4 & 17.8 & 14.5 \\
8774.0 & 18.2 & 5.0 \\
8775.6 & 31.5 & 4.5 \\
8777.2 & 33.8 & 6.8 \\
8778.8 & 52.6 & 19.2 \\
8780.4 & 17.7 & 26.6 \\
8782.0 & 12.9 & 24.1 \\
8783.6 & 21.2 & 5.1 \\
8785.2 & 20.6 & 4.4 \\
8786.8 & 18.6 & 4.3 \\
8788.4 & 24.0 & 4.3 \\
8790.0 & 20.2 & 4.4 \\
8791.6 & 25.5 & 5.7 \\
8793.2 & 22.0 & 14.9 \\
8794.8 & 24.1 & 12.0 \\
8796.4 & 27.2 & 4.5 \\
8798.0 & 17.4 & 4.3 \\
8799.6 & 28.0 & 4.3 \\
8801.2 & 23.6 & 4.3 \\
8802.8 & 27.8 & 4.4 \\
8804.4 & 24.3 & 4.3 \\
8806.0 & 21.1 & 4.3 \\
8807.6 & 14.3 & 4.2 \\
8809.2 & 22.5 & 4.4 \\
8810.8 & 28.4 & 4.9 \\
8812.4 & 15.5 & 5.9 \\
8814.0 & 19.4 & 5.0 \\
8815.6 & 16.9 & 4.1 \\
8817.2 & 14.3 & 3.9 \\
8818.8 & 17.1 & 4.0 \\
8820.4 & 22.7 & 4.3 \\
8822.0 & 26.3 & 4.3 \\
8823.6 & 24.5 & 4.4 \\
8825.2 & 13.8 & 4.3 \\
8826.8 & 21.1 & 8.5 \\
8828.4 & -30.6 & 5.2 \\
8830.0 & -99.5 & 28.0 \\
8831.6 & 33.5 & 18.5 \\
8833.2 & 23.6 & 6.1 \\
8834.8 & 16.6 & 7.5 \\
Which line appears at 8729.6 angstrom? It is [N II]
